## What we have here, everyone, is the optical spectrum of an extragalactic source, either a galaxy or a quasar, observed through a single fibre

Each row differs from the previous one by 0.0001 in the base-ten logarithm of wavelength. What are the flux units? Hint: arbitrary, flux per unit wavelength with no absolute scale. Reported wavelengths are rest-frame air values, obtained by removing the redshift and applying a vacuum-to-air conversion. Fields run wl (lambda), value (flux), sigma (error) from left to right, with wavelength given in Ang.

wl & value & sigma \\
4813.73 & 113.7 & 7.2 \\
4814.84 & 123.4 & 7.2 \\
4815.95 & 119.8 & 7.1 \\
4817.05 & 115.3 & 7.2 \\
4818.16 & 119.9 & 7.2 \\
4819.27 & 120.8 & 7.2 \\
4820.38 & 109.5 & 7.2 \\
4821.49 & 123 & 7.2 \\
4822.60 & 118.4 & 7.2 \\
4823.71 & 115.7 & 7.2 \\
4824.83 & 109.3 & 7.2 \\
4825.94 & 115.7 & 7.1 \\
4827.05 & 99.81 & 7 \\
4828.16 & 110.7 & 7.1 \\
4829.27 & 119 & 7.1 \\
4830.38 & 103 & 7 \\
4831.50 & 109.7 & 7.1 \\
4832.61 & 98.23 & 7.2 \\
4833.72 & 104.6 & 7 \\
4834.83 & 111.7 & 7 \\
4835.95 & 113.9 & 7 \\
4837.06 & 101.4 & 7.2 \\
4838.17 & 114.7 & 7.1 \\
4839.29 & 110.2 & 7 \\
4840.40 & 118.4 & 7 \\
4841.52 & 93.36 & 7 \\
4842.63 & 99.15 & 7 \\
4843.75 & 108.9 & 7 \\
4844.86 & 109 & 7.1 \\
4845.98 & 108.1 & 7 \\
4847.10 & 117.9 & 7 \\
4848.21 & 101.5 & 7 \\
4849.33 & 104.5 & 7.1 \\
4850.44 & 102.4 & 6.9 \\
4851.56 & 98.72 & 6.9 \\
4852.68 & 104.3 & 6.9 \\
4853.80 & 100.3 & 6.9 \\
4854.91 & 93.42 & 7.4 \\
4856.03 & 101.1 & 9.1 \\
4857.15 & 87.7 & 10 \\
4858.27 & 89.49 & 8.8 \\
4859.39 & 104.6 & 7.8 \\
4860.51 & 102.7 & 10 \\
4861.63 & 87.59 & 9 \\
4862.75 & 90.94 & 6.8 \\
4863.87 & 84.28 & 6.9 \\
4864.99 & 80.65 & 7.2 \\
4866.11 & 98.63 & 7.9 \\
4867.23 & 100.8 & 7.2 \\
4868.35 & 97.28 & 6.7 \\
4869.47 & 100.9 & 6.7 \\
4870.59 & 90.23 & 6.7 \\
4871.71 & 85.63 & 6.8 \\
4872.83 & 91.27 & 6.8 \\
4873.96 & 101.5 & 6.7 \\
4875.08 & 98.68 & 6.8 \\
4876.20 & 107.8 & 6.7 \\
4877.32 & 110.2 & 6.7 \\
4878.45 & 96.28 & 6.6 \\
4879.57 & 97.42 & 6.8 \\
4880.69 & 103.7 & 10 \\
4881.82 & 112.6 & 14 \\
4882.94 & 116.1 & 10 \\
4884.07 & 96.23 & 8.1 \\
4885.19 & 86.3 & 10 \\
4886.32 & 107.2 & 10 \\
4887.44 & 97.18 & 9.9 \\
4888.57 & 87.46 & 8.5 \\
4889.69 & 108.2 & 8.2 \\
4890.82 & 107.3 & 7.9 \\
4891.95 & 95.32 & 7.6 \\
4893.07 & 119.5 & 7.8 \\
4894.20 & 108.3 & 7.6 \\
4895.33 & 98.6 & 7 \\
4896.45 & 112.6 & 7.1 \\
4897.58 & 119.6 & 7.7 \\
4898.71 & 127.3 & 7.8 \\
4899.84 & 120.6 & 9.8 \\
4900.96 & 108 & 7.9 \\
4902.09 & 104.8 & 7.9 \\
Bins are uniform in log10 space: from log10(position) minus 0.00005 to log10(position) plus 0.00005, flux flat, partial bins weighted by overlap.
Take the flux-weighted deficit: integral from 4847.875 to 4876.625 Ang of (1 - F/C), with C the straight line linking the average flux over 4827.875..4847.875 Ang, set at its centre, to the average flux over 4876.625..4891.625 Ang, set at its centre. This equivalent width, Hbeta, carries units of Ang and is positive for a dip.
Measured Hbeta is 2.37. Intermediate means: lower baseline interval 108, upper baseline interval 102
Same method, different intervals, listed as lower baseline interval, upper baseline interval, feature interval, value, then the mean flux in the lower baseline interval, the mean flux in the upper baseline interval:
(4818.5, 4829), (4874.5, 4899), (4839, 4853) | 0.62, 114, 105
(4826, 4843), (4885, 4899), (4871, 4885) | 0.70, 108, 106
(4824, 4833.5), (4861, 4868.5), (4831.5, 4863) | -1.12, 108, 91.2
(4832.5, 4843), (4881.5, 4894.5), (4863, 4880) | 1.38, 107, 103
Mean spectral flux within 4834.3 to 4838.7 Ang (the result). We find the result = 110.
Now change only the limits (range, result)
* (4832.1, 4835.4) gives 105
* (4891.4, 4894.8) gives 108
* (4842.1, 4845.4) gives 106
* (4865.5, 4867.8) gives 99.4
